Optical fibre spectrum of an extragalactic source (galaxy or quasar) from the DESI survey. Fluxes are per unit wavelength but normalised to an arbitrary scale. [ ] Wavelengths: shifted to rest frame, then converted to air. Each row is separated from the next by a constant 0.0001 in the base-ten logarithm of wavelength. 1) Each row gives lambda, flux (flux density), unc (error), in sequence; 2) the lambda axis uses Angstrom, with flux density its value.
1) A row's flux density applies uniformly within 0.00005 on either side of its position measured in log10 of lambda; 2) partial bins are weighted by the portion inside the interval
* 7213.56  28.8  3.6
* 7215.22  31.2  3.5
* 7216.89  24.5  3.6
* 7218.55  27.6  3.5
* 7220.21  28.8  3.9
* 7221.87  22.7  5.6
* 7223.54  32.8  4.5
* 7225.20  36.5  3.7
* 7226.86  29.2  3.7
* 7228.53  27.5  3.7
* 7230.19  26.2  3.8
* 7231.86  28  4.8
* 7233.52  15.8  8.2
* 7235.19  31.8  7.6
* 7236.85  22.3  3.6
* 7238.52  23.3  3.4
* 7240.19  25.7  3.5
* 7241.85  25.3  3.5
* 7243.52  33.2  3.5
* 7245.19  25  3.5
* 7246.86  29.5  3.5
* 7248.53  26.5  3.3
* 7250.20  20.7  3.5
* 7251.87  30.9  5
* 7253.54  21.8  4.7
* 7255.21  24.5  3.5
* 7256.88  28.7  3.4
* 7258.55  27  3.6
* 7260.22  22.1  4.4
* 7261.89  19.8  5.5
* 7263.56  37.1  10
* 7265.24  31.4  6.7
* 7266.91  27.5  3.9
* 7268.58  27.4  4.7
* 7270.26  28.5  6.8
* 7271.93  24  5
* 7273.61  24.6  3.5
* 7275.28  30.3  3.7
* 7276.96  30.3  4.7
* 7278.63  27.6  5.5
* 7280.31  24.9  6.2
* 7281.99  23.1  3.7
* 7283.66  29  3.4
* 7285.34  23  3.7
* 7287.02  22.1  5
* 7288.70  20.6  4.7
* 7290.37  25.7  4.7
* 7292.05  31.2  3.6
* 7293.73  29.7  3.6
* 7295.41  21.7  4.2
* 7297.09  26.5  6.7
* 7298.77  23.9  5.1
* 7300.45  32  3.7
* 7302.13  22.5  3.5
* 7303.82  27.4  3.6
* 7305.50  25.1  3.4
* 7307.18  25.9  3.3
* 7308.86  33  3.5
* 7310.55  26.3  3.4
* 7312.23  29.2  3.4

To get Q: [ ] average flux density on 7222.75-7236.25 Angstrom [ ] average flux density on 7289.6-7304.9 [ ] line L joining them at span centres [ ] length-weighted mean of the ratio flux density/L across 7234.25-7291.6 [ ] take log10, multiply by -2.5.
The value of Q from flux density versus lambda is 0.05 mag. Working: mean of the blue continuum 28.4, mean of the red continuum 26.7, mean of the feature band 26.3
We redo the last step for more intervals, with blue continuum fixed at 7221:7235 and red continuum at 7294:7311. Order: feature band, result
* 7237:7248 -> 0.027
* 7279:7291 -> 0.111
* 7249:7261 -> 0.084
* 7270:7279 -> -0.024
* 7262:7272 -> -0.078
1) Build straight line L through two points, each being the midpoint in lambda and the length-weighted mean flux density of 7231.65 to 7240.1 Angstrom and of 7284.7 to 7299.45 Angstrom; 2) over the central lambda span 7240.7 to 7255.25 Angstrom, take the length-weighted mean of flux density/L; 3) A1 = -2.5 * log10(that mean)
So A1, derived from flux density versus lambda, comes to -0.09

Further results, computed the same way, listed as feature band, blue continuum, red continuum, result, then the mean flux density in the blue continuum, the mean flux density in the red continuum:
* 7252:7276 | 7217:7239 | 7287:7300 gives -0.03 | 27.1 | 25.6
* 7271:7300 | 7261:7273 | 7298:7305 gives 0.05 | 27.9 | 26.4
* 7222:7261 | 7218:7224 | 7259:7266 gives 0.04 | 27.7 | 27.5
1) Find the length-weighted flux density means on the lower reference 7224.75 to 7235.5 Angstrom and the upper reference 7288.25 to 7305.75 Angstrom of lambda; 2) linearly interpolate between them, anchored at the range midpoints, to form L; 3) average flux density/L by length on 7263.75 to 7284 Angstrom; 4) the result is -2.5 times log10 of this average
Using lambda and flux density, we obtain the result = -0.04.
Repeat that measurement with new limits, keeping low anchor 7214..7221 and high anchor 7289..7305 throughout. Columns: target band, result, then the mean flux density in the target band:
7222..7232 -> -0.07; 29.6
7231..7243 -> 0.12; 24.8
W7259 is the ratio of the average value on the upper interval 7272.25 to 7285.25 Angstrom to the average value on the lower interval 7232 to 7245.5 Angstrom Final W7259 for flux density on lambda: 1.05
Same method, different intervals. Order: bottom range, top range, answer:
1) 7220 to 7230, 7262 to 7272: 0.99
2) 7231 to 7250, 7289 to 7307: 1.02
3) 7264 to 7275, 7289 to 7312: 0.97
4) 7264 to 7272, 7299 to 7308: 0.92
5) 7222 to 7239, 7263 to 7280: 1.05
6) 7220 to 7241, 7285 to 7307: 0.95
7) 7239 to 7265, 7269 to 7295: 0.99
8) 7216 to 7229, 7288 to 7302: 0.92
